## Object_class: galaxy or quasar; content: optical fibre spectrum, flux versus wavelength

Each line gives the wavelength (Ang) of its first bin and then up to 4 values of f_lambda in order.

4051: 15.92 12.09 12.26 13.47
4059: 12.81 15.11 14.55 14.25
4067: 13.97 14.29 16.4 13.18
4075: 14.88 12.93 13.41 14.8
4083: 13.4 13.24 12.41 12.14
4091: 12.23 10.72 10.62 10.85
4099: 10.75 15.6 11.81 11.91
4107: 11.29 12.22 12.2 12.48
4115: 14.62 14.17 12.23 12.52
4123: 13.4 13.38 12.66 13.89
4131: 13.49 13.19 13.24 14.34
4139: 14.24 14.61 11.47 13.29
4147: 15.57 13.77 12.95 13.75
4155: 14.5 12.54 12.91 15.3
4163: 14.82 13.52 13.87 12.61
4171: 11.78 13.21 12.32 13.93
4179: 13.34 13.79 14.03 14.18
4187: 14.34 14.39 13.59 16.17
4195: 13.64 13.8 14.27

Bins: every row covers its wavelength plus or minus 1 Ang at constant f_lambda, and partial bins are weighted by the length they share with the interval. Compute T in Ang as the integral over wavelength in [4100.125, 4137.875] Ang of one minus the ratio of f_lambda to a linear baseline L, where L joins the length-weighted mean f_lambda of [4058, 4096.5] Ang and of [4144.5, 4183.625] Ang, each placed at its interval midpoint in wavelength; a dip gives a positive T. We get 1.18 Ang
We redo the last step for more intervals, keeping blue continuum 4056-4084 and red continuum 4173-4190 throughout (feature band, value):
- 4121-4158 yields 0.9 Ang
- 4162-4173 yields 0.4 Ang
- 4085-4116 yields 4.1 Ang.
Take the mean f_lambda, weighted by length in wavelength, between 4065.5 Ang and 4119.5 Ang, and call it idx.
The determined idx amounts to 12.9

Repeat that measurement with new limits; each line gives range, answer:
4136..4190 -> 13.7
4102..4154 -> 13.2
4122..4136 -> 13.3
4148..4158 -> 13.5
